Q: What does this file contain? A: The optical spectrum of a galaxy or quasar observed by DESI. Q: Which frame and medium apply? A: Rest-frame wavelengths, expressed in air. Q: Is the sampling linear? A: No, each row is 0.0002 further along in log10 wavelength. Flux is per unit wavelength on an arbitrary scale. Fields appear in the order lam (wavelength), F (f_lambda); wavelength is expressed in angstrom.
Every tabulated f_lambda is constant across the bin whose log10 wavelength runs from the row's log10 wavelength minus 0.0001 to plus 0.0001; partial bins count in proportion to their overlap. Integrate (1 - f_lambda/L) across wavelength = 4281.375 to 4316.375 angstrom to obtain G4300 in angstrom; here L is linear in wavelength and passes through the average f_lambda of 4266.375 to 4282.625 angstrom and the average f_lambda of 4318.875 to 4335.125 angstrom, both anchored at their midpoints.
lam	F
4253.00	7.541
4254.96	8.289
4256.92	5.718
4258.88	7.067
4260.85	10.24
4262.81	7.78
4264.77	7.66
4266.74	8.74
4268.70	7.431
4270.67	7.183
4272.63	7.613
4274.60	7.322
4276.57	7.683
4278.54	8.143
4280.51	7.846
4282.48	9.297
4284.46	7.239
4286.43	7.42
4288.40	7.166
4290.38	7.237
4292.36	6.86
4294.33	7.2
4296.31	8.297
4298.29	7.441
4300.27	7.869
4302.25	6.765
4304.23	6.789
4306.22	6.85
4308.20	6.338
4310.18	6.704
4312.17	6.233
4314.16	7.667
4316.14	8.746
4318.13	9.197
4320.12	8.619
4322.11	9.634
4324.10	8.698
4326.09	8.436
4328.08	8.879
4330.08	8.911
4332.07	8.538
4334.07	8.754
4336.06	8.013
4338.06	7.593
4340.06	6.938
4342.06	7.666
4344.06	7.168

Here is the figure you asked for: 4.06 angstrom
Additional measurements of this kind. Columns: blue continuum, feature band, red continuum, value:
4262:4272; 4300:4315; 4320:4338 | 2.7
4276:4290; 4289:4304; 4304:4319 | 0.5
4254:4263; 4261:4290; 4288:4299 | -0.8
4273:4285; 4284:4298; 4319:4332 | 1.4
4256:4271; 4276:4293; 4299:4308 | -0.7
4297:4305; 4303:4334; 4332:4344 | -2.0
